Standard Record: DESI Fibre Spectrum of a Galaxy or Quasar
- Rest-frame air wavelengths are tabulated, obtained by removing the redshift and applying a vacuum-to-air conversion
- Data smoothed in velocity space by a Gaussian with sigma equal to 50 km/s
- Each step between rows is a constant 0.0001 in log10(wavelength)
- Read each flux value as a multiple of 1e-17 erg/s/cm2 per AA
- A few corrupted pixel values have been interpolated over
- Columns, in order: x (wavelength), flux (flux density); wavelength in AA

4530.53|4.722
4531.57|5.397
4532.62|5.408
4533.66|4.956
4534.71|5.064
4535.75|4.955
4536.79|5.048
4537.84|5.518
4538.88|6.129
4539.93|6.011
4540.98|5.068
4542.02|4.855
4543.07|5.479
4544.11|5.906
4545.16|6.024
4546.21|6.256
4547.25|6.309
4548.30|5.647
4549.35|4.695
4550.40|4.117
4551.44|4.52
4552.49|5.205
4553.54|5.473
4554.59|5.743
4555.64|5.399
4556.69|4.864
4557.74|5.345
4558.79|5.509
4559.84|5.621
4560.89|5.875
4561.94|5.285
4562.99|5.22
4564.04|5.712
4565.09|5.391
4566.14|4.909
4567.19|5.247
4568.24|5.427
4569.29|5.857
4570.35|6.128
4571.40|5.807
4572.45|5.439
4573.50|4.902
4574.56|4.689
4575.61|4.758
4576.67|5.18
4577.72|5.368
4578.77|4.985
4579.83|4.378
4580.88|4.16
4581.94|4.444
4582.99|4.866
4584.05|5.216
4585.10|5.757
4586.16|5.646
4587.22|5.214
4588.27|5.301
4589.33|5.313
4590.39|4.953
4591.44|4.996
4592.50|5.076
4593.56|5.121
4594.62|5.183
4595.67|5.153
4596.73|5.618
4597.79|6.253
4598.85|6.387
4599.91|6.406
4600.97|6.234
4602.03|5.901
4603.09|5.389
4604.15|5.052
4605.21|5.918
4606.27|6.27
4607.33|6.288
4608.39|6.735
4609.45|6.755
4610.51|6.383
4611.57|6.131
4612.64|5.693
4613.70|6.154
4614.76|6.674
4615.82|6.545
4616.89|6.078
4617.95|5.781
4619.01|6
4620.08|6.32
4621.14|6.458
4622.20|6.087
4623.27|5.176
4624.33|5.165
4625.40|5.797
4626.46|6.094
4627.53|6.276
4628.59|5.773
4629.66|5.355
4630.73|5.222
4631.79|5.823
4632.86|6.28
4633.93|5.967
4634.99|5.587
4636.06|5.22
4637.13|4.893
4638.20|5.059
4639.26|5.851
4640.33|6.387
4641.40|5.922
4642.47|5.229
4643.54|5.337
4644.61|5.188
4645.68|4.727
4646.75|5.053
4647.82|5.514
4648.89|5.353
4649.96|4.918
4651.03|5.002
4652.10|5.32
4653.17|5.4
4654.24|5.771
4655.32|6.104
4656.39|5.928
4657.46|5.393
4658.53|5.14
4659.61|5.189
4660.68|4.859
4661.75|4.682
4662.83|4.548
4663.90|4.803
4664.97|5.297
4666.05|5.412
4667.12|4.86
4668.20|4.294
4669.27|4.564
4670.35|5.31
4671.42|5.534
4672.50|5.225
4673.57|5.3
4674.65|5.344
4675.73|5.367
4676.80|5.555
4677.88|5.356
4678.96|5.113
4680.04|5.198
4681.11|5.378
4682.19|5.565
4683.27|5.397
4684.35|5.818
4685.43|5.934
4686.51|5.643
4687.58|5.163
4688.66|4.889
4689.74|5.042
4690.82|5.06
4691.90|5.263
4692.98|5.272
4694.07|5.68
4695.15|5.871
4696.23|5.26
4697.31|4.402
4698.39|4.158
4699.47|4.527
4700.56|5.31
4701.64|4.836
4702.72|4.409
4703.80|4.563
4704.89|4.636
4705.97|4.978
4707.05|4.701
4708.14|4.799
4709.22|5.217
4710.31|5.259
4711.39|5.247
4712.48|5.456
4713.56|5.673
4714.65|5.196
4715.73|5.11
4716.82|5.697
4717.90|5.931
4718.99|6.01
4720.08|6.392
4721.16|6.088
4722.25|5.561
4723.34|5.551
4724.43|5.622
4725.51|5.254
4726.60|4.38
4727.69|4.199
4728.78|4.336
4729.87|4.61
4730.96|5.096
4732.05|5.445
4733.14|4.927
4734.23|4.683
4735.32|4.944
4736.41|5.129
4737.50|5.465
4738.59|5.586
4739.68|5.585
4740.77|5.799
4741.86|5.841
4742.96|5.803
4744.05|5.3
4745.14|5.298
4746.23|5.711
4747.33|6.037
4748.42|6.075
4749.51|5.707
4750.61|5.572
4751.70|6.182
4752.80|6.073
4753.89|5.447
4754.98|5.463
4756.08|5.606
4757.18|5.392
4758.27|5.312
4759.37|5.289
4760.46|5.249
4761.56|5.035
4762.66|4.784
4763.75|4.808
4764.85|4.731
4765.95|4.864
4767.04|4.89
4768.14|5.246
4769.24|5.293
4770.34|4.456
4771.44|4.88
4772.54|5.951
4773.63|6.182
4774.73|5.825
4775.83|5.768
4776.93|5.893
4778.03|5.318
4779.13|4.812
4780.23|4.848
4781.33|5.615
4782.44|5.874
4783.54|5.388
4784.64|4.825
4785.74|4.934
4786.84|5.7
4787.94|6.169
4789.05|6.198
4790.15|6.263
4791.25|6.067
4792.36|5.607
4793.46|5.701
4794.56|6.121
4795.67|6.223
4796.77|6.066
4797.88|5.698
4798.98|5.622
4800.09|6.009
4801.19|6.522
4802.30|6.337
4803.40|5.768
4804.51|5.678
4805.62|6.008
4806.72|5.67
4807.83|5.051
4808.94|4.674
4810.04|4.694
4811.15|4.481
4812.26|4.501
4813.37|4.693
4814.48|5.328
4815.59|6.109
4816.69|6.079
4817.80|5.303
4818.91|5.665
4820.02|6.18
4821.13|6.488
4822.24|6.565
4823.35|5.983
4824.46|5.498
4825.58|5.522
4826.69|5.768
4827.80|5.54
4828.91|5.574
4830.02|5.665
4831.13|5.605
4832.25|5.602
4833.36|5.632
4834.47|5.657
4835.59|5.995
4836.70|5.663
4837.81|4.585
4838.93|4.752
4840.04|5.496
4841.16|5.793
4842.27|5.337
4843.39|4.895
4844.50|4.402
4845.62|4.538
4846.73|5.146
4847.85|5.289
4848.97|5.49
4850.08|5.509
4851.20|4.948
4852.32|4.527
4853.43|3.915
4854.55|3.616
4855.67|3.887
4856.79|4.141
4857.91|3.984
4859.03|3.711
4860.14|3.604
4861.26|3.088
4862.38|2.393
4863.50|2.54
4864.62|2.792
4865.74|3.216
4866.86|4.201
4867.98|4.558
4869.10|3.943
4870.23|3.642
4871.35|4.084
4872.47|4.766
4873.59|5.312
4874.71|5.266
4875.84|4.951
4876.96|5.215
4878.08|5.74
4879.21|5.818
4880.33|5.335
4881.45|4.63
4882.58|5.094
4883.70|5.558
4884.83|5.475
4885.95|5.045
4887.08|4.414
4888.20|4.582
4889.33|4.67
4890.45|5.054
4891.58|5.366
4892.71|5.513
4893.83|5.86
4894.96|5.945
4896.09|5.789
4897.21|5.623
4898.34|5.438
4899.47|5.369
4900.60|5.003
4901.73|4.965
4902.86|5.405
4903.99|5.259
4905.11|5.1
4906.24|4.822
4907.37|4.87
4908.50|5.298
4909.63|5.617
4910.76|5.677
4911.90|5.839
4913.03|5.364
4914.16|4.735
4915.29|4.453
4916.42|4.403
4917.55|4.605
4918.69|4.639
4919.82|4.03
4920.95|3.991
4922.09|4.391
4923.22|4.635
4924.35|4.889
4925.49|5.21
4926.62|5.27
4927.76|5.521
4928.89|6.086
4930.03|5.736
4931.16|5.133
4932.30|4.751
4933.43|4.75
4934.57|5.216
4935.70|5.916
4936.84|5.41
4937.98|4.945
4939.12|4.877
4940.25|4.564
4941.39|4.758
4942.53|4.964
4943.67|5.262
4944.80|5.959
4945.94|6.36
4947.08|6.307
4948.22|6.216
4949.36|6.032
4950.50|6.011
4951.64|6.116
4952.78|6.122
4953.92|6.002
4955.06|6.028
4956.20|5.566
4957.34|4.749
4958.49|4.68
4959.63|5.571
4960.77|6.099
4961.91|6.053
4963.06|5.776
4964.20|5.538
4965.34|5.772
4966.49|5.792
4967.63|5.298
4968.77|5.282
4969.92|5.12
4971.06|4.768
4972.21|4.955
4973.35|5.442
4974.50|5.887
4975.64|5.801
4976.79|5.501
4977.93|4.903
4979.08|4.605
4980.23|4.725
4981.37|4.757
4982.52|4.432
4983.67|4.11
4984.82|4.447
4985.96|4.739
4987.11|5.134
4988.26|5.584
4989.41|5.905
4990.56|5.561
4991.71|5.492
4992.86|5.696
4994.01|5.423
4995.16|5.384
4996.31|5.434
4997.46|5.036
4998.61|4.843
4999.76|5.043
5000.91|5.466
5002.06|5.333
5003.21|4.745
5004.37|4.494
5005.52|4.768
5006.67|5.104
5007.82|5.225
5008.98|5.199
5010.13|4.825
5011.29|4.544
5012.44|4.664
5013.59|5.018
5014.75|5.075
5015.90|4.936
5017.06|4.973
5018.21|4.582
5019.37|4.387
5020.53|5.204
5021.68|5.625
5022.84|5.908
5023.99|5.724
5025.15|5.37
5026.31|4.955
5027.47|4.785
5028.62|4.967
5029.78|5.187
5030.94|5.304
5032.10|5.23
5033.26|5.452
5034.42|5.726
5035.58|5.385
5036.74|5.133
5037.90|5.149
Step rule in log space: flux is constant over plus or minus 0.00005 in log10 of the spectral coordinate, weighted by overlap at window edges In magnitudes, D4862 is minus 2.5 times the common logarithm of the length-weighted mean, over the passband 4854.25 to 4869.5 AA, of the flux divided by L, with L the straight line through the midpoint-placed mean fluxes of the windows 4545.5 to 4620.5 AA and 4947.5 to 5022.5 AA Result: 0.446 mag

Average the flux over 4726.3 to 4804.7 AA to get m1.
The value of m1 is 5.47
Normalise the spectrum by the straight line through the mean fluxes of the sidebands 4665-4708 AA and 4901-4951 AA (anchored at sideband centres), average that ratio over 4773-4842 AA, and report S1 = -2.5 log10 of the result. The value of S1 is -0.09 mag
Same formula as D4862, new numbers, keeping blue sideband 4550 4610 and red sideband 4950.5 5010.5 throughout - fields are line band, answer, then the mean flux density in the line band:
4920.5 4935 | 0.05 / 5.05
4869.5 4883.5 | 0.07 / 4.99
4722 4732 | 0.08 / 4.96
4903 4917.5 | 0.04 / 5.11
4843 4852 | 0.06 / 5.02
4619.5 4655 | -0.03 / 5.56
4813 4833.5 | -0.08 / 5.74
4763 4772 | 0.10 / 4.89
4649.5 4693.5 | 0.03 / 5.25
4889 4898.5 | -0.04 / 5.5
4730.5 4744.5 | 0.00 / 5.36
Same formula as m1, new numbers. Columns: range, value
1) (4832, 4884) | 4.63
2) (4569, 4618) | 5.58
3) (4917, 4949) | 5.16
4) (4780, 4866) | 5.21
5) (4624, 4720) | 5.3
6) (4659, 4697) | 5.22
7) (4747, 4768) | 5.39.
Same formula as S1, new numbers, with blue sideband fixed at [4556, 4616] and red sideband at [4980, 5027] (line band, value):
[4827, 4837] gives -0.08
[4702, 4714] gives 0.08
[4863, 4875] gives 0.29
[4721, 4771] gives 0.01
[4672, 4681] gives 0.02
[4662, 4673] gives 0.10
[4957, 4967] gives -0.09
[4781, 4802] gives -0.10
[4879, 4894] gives 0.01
